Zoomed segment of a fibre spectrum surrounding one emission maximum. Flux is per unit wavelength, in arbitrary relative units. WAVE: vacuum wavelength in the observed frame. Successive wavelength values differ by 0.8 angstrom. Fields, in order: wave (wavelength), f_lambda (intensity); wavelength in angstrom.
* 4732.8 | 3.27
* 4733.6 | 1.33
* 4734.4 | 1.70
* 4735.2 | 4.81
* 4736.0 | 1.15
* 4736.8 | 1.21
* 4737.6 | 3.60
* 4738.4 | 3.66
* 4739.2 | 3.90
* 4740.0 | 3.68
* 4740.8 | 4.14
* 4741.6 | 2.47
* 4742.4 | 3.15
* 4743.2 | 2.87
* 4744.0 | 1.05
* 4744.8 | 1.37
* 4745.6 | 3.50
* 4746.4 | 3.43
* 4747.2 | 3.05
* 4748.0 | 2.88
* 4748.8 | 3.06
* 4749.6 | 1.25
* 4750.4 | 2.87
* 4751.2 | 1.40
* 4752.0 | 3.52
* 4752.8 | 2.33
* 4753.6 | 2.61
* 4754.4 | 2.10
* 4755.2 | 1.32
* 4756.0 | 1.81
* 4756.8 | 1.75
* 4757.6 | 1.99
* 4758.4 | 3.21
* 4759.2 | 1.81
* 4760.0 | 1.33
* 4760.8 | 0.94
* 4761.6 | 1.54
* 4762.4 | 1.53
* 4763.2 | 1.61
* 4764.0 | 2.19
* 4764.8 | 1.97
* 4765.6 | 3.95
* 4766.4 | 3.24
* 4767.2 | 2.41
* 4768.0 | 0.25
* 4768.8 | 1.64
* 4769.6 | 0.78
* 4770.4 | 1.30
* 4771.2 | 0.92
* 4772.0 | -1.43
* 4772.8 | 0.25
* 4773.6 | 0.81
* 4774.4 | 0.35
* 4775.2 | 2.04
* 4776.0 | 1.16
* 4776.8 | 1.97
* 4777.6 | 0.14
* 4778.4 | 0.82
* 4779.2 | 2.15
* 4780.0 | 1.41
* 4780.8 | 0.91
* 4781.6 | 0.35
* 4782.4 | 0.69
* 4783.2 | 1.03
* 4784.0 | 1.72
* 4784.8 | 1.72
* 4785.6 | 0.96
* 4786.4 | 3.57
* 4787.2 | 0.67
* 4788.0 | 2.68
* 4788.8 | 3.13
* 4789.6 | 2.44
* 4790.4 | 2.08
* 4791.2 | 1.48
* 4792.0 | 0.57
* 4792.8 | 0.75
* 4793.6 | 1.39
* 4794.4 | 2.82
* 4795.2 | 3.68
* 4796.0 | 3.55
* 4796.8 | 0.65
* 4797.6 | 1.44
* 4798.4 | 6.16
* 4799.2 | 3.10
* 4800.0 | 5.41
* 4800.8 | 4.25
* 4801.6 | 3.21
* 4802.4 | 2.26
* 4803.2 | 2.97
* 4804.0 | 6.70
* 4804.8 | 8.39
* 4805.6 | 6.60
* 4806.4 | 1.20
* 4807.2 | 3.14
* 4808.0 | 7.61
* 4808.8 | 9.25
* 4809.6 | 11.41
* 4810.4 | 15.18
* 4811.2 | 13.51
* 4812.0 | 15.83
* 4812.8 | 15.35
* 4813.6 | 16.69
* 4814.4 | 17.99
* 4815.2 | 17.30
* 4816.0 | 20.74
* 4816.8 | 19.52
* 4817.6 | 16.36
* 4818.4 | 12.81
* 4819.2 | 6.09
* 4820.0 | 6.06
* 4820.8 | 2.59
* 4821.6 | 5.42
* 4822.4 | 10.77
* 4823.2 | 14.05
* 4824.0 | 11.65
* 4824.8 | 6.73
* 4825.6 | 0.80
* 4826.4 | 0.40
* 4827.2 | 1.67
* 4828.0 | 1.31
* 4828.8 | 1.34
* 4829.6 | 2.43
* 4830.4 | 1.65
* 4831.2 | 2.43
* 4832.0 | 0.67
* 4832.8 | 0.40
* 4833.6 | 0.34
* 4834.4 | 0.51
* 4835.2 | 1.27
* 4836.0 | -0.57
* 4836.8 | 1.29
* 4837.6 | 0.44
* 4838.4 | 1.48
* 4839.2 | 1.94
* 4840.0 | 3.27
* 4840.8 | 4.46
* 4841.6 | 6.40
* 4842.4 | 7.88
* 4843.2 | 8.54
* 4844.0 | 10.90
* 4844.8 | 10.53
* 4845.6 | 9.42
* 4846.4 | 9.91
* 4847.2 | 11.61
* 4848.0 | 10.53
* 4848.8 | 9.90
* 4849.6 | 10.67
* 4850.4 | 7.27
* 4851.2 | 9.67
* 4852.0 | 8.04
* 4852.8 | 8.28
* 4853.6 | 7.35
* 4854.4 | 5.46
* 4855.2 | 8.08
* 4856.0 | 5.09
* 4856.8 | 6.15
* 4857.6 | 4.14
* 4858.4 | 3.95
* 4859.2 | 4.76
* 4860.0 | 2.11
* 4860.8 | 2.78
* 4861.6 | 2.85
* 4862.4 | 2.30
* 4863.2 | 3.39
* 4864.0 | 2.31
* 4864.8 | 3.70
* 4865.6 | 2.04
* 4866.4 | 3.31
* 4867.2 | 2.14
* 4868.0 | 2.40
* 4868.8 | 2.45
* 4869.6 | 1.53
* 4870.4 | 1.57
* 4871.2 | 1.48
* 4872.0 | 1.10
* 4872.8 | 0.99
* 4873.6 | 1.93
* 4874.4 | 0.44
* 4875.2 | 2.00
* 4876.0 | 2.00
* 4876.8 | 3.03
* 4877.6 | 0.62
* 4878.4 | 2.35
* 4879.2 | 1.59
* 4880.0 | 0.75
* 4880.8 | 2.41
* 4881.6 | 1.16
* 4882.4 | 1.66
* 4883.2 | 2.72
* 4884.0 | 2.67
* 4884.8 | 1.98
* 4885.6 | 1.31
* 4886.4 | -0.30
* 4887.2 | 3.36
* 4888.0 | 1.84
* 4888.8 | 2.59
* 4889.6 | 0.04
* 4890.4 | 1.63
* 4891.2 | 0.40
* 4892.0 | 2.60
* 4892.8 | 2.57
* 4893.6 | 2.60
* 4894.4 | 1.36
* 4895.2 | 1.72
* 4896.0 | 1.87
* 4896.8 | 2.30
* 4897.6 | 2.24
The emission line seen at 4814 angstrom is Ly-alpha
